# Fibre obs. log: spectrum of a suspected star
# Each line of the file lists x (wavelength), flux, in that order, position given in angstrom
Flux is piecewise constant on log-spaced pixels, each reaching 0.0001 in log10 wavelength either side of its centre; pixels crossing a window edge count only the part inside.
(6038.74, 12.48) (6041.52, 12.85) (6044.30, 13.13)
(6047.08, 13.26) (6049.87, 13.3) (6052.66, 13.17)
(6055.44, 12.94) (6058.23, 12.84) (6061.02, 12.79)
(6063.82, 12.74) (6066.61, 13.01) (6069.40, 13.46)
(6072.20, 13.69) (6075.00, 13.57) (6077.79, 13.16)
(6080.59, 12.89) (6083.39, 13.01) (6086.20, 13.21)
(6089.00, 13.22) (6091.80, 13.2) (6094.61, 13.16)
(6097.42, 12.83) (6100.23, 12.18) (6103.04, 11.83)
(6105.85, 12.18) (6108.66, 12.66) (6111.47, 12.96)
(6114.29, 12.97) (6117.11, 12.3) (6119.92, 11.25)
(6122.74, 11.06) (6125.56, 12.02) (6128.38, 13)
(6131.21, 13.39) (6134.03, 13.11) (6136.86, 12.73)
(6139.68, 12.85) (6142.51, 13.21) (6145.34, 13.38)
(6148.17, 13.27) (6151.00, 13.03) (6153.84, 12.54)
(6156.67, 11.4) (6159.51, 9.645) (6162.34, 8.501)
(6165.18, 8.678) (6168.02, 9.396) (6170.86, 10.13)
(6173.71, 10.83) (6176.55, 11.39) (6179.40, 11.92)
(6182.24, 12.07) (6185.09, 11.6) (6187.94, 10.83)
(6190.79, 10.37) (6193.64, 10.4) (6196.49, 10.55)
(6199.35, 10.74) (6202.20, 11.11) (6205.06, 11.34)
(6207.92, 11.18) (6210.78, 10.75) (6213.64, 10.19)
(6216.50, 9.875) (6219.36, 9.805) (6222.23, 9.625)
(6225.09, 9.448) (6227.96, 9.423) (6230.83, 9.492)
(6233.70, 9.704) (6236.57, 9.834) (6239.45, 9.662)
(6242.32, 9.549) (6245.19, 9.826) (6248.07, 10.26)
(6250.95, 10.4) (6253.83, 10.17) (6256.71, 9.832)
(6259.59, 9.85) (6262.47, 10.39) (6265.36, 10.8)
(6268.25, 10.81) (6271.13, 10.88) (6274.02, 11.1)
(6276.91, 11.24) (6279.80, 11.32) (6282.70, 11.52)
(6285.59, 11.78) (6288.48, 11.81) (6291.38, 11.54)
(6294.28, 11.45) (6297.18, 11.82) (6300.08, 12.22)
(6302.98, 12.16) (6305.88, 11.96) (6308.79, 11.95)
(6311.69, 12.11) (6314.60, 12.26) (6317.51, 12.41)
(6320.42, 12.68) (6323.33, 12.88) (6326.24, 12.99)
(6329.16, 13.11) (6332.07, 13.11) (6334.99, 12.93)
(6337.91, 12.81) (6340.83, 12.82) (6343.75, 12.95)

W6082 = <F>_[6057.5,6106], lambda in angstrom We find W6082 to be 13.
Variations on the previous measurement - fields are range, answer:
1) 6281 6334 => 12.2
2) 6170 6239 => 10.5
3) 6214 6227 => 9.72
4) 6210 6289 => 10.3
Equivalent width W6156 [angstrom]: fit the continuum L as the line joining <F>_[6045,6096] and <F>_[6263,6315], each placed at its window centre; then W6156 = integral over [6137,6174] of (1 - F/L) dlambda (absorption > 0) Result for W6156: 3.49 angstrom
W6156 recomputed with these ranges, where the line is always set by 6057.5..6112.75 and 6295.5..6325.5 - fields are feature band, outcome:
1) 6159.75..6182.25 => 4.35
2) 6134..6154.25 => -0.44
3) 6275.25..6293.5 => 1.20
